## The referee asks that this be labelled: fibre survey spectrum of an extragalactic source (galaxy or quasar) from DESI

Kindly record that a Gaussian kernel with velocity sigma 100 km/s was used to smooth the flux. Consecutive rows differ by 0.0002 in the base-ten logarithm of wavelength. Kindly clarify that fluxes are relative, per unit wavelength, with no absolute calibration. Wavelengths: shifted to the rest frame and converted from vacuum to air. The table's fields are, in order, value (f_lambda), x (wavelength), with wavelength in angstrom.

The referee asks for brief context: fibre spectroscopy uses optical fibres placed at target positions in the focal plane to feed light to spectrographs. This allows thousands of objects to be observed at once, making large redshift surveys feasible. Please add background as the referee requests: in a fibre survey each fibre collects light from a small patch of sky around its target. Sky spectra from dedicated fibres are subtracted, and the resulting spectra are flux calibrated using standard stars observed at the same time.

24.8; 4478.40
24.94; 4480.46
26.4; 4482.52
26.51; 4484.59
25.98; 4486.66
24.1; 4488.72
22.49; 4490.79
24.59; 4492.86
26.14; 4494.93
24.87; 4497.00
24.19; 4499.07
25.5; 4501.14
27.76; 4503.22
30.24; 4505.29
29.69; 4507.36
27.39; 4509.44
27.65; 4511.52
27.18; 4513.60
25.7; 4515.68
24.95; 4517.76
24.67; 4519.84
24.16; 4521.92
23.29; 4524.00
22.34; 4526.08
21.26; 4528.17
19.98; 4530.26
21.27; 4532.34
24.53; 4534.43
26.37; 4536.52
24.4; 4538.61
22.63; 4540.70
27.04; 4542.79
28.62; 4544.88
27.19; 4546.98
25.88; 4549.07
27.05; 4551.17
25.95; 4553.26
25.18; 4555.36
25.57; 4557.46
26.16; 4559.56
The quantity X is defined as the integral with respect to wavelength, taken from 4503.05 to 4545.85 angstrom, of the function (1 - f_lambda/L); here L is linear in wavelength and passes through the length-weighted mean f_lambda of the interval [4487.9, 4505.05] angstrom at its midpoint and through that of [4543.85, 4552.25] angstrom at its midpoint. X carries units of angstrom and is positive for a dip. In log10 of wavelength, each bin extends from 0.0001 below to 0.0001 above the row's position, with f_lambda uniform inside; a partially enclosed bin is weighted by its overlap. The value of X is 1.65 angstrom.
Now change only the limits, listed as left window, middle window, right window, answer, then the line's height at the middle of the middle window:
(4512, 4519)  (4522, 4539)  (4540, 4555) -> 2.1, 26.2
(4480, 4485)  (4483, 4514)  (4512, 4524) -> -0.7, 25.7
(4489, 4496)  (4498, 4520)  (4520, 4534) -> -3.3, 23.4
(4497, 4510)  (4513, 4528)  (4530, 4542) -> 0.6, 25.3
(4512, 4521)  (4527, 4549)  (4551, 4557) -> 1.2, 25.8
